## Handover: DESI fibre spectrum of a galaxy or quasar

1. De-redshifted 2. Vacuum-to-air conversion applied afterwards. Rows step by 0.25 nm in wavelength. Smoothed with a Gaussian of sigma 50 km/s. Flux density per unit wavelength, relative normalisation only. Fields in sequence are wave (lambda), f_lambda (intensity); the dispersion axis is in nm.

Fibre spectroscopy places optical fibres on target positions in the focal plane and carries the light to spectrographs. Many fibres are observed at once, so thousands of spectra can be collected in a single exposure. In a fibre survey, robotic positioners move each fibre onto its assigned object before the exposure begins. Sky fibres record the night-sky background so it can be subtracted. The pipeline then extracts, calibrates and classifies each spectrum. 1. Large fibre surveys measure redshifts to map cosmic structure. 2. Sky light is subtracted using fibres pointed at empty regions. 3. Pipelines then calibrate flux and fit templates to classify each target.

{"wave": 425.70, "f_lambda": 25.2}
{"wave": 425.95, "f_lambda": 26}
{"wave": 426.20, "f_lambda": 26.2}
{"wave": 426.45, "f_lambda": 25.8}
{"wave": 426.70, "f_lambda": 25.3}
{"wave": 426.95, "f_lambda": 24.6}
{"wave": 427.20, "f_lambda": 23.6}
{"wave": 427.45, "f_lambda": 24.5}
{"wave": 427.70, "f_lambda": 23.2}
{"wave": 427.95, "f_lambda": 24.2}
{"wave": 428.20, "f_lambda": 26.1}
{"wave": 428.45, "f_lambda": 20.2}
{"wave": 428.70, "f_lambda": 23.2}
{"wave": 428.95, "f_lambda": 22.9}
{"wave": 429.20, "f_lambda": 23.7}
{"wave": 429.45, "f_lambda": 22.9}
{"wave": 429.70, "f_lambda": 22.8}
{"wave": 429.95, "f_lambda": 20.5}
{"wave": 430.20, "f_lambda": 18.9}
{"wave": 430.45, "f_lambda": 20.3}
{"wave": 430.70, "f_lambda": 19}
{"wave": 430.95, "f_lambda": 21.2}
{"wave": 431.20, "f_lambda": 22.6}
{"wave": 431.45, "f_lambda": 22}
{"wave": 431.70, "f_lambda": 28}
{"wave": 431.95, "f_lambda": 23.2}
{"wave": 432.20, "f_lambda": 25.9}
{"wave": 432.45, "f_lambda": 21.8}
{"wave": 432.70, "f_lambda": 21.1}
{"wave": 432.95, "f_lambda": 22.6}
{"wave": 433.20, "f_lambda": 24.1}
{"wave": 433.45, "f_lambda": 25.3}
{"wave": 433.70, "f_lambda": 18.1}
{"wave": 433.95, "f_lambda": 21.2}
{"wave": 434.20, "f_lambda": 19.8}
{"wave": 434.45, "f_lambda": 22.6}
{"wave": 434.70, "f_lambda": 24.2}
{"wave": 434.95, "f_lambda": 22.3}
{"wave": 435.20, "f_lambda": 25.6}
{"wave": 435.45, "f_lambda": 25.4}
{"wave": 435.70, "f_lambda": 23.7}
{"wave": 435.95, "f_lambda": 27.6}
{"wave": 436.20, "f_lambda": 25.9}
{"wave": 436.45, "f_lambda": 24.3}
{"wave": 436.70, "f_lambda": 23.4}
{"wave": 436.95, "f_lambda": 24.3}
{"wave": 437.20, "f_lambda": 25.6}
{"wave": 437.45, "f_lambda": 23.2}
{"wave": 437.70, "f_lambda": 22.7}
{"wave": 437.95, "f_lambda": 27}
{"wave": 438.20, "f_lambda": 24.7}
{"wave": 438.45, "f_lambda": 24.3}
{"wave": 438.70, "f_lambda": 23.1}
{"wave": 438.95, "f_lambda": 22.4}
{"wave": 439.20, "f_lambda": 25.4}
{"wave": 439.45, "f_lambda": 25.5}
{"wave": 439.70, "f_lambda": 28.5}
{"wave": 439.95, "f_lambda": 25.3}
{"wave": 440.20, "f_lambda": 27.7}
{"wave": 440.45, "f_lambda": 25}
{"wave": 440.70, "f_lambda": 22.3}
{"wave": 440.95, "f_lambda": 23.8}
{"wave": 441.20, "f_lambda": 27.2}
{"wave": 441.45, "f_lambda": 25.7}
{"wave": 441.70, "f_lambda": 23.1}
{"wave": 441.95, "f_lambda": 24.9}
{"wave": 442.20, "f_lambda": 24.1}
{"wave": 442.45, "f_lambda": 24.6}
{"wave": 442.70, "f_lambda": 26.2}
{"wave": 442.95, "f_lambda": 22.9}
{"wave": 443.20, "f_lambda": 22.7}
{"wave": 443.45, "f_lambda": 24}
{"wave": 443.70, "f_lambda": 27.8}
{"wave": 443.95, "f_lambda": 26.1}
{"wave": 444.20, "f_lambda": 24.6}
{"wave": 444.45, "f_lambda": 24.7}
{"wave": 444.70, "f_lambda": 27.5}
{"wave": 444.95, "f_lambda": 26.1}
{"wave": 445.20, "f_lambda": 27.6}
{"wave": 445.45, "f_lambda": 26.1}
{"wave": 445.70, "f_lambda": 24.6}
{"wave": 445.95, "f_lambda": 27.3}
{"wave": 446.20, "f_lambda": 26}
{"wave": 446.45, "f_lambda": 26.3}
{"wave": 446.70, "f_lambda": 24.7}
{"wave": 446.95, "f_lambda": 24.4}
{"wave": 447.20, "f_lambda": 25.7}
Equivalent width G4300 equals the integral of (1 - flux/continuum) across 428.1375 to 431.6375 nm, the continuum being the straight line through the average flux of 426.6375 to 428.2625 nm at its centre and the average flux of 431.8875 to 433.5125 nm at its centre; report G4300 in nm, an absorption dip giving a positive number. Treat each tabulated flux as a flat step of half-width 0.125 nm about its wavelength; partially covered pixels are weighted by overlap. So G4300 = 0.29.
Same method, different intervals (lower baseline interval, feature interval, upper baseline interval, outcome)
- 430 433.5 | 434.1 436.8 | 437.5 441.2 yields -0.053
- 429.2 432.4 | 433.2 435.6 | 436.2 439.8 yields 0.069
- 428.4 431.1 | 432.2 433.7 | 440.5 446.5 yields -0.032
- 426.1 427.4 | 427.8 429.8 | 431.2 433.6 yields 0.105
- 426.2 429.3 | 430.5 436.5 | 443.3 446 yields 0.369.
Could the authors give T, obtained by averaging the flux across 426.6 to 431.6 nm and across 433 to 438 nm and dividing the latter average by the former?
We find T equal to 1.1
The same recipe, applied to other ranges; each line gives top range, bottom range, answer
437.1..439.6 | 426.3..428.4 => 1.00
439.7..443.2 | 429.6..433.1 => 1.12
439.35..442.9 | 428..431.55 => 1.15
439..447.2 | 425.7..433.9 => 1.10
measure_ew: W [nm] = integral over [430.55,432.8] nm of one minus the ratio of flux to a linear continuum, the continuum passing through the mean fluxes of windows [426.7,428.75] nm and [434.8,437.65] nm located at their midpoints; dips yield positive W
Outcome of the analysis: 0.13 nm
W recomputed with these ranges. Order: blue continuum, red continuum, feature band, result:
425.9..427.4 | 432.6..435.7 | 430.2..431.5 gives 0.166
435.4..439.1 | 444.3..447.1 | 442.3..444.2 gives 0.048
